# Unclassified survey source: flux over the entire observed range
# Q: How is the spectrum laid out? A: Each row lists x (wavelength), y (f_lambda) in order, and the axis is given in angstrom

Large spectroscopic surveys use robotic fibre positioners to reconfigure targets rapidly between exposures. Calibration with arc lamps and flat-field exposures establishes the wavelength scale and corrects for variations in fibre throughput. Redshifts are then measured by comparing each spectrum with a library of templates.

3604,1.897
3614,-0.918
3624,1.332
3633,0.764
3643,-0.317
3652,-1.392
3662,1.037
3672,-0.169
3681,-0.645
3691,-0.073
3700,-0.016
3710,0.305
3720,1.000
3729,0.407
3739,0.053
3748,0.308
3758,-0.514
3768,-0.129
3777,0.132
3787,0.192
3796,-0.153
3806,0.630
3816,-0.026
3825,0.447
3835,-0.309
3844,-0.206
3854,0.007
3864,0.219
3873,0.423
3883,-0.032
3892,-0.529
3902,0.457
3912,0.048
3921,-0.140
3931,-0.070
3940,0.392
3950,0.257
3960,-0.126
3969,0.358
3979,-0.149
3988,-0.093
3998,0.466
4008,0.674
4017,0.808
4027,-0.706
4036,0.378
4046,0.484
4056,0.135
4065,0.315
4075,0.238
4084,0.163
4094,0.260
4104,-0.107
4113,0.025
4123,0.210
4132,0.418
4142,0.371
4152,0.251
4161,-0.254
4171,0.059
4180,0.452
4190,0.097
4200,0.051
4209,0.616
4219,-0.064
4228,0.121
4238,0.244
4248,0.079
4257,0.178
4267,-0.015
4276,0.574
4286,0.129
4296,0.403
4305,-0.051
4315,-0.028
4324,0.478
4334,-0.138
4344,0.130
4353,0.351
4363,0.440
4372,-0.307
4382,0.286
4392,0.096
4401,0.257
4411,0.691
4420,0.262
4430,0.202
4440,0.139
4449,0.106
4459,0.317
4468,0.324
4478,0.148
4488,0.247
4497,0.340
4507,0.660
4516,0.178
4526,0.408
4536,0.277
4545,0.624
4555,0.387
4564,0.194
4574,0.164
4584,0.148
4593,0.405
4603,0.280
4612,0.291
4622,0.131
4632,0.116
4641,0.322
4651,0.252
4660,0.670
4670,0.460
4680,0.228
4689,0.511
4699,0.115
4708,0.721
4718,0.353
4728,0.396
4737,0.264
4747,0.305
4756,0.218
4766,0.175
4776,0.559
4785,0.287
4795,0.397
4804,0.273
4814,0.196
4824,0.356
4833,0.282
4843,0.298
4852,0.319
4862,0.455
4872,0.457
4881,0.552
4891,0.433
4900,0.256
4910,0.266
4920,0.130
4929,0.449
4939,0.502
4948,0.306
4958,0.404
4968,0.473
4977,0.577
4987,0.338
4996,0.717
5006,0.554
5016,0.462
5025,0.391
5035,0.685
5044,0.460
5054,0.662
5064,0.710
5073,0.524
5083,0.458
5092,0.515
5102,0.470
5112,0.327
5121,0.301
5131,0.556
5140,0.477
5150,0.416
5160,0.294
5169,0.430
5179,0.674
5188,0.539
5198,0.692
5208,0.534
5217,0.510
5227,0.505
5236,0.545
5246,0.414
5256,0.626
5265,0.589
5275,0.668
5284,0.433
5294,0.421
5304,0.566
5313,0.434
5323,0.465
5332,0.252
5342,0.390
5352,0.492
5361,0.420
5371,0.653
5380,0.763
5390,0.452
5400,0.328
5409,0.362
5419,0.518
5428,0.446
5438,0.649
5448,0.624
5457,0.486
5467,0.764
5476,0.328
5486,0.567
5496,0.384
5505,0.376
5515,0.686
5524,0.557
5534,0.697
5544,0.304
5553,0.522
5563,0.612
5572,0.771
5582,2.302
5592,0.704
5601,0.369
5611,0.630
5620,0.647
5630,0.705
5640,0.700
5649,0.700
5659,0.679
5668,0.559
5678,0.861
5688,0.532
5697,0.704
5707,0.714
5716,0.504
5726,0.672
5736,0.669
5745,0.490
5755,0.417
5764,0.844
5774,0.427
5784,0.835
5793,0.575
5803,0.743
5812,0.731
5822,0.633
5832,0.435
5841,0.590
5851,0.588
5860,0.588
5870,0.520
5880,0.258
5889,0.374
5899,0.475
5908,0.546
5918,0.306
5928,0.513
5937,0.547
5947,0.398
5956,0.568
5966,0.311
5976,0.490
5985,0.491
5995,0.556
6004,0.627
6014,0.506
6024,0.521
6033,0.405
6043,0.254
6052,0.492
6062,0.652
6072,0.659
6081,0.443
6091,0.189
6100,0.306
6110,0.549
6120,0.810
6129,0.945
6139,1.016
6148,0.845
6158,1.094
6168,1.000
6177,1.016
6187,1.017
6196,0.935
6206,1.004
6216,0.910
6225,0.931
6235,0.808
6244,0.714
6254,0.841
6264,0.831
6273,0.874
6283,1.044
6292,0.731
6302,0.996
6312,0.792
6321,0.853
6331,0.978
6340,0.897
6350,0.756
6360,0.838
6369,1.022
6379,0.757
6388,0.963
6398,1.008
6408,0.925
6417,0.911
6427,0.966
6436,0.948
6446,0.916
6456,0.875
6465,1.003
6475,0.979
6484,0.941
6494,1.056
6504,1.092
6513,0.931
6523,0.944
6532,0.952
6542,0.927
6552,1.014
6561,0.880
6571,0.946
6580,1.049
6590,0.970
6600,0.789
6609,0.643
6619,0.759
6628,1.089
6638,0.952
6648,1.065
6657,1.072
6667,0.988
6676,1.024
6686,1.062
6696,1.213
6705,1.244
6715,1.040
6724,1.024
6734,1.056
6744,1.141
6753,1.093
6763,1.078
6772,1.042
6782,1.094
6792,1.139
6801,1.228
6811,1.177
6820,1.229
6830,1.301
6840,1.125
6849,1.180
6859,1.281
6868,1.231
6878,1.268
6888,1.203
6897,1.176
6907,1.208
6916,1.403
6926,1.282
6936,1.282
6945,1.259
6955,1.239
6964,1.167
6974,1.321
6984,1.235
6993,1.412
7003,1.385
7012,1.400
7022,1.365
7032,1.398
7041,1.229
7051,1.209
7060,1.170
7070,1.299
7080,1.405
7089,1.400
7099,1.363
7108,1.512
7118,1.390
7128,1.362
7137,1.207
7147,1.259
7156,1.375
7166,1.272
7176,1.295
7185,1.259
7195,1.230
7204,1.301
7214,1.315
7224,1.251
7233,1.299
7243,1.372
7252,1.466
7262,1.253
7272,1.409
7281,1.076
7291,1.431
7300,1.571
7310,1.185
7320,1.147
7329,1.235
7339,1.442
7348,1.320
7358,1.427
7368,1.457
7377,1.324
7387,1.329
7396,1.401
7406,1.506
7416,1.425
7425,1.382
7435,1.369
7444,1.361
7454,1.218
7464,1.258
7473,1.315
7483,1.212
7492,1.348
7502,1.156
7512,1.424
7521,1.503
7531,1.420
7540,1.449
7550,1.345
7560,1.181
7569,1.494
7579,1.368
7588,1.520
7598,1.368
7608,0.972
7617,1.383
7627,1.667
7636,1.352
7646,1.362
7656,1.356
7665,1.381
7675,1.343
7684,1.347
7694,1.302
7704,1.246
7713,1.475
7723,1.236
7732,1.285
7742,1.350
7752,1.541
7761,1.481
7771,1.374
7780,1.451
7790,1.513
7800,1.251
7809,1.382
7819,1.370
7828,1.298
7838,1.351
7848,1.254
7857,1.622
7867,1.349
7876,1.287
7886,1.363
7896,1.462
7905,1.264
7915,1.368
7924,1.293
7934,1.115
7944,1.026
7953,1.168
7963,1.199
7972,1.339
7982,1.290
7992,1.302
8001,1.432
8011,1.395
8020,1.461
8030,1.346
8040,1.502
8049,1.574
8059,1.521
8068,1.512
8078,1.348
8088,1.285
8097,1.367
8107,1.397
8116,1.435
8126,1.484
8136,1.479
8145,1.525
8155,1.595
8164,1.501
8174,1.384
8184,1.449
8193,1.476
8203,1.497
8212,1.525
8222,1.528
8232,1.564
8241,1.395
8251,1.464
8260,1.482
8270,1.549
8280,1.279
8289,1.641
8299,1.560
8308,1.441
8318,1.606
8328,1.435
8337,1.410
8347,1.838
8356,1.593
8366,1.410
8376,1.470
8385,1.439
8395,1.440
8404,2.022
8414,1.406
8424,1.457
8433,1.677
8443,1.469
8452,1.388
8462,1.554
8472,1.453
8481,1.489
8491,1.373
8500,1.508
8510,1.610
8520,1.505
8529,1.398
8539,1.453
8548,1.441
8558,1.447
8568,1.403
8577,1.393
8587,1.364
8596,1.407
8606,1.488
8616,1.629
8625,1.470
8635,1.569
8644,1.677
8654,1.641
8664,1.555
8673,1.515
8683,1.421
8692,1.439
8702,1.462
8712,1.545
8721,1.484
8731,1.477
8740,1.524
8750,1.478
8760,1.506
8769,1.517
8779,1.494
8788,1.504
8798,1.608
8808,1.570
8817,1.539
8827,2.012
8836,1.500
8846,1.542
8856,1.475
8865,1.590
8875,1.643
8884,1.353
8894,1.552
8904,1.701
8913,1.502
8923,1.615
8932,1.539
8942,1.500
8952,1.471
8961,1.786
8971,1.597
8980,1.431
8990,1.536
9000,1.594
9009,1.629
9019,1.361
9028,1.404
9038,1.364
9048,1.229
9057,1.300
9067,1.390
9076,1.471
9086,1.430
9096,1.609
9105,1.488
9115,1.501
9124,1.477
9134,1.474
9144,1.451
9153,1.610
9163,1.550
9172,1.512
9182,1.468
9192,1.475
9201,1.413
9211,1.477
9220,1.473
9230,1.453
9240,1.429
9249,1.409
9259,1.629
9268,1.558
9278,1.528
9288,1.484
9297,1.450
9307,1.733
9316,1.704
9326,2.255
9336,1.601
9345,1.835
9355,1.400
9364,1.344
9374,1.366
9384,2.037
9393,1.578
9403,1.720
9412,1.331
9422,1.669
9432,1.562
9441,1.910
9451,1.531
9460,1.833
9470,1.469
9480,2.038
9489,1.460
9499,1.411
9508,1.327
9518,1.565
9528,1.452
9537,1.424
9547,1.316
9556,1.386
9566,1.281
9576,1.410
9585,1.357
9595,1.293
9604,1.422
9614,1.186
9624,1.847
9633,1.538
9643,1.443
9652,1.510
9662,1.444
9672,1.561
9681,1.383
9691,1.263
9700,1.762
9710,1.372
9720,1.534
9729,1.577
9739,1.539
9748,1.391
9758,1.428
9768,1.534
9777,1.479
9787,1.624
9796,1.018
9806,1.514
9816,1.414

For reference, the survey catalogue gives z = 0.53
